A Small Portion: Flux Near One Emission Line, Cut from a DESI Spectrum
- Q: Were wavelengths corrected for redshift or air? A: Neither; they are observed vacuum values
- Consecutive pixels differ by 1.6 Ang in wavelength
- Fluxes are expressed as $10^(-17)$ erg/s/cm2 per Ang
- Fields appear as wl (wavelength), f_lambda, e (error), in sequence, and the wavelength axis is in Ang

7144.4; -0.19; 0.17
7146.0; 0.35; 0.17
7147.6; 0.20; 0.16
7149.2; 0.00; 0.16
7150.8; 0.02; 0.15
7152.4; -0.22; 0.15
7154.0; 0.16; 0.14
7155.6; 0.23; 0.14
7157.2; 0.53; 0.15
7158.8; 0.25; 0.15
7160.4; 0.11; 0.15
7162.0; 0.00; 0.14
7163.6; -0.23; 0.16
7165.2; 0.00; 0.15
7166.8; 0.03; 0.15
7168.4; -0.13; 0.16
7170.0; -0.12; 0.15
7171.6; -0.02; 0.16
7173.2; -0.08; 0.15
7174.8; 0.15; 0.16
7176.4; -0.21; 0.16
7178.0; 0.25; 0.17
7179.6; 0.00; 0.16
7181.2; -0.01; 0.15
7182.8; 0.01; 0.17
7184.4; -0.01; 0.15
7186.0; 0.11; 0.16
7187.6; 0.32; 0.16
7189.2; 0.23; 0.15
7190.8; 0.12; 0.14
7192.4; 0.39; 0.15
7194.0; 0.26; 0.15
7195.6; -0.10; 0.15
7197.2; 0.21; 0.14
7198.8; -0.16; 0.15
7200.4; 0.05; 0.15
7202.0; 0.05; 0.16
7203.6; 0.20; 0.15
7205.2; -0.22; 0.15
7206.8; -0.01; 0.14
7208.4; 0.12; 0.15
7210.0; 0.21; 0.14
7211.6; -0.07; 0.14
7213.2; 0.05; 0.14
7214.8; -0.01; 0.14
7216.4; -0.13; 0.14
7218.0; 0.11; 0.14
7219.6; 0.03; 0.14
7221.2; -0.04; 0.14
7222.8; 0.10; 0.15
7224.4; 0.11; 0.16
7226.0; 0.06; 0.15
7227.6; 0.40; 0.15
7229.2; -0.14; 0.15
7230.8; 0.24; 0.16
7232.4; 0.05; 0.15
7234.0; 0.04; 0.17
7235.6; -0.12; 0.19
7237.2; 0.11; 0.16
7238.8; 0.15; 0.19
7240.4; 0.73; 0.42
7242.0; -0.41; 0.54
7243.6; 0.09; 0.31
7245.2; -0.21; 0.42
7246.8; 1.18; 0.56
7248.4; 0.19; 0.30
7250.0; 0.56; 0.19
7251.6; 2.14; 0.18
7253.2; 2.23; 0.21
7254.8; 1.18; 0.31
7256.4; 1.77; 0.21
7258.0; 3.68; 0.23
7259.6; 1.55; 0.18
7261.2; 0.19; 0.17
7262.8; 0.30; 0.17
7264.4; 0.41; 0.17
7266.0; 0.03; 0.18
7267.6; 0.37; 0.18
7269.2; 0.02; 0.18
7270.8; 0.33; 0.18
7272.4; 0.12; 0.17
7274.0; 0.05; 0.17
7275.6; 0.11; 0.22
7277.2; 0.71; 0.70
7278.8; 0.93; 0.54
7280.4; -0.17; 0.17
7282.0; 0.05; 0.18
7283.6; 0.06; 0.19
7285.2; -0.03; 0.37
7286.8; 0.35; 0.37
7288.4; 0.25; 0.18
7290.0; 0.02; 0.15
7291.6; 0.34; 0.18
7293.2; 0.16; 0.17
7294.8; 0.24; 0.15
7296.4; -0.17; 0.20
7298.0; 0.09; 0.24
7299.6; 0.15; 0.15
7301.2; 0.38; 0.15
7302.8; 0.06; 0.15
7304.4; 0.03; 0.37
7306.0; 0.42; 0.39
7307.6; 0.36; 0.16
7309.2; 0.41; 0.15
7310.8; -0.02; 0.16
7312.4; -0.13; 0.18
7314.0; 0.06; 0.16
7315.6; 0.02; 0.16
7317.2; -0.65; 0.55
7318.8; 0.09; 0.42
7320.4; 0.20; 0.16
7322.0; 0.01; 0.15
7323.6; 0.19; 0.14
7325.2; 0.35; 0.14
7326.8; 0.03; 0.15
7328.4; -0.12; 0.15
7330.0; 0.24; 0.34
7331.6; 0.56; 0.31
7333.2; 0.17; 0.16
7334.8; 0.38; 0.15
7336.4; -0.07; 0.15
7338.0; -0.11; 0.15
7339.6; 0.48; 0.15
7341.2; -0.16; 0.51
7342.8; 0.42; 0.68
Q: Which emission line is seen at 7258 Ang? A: [O II] 3727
